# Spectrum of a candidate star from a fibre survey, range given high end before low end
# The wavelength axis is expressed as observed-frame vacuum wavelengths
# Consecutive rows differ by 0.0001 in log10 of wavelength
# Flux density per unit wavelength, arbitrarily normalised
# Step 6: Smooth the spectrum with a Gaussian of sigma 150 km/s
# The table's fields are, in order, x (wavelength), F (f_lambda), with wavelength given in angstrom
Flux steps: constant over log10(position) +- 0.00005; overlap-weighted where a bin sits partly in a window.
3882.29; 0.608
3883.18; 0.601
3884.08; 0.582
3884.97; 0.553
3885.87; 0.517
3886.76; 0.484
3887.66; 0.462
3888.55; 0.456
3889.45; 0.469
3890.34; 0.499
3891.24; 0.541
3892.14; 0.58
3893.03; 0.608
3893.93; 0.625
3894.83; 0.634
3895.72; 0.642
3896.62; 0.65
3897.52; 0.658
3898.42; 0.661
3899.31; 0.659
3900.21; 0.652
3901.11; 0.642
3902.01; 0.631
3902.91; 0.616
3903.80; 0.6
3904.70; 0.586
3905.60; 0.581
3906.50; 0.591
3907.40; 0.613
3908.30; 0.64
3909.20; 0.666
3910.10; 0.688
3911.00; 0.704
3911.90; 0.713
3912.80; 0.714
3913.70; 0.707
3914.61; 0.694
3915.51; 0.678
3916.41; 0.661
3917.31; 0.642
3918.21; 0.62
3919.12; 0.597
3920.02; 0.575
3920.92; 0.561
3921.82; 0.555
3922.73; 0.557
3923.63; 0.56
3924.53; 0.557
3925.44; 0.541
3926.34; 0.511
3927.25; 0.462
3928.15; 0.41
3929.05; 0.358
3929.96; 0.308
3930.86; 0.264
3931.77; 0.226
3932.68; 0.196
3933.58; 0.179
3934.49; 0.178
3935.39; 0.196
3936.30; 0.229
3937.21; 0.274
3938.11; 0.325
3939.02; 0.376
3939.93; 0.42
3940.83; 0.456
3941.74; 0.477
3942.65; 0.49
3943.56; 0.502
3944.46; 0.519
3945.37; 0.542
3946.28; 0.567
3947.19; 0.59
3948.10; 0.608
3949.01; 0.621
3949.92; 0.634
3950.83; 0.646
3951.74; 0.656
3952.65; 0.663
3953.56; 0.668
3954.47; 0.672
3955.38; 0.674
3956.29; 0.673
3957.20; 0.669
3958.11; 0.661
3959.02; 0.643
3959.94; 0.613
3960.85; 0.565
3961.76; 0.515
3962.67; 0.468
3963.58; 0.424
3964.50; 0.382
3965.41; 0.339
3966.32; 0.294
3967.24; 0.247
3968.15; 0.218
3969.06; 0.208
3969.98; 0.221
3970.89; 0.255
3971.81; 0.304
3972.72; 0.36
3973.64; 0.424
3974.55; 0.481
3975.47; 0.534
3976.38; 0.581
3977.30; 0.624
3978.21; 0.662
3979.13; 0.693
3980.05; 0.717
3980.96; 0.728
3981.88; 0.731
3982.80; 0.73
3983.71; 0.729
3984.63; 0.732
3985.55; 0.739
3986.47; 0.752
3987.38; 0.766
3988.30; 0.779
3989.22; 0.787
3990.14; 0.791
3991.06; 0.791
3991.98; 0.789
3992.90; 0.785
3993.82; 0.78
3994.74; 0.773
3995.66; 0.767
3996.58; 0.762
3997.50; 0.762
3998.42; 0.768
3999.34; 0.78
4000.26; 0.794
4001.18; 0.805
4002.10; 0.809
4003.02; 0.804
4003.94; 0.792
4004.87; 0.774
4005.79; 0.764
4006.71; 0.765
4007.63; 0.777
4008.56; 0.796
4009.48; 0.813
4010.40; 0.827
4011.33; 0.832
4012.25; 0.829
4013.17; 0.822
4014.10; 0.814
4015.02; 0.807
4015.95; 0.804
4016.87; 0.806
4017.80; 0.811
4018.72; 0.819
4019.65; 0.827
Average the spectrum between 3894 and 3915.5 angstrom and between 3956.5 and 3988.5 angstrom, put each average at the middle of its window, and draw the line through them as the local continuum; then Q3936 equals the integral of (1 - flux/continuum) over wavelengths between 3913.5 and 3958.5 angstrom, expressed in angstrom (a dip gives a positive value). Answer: 6.7 angstrom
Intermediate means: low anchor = 0.65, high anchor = 0.536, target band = 0.507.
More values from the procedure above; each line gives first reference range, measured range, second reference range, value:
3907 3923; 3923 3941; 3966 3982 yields 7.3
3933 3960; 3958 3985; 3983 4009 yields 6.2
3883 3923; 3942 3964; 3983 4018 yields 3.3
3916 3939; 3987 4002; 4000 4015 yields -0.8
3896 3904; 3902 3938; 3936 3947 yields 2.8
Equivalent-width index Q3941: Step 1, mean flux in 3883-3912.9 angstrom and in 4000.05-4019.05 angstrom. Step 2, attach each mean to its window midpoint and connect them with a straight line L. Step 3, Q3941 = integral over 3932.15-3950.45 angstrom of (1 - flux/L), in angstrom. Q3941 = 7.1 angstrom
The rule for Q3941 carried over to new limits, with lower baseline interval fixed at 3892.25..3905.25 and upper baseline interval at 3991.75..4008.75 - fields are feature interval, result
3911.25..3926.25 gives 0.9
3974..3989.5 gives 1.3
